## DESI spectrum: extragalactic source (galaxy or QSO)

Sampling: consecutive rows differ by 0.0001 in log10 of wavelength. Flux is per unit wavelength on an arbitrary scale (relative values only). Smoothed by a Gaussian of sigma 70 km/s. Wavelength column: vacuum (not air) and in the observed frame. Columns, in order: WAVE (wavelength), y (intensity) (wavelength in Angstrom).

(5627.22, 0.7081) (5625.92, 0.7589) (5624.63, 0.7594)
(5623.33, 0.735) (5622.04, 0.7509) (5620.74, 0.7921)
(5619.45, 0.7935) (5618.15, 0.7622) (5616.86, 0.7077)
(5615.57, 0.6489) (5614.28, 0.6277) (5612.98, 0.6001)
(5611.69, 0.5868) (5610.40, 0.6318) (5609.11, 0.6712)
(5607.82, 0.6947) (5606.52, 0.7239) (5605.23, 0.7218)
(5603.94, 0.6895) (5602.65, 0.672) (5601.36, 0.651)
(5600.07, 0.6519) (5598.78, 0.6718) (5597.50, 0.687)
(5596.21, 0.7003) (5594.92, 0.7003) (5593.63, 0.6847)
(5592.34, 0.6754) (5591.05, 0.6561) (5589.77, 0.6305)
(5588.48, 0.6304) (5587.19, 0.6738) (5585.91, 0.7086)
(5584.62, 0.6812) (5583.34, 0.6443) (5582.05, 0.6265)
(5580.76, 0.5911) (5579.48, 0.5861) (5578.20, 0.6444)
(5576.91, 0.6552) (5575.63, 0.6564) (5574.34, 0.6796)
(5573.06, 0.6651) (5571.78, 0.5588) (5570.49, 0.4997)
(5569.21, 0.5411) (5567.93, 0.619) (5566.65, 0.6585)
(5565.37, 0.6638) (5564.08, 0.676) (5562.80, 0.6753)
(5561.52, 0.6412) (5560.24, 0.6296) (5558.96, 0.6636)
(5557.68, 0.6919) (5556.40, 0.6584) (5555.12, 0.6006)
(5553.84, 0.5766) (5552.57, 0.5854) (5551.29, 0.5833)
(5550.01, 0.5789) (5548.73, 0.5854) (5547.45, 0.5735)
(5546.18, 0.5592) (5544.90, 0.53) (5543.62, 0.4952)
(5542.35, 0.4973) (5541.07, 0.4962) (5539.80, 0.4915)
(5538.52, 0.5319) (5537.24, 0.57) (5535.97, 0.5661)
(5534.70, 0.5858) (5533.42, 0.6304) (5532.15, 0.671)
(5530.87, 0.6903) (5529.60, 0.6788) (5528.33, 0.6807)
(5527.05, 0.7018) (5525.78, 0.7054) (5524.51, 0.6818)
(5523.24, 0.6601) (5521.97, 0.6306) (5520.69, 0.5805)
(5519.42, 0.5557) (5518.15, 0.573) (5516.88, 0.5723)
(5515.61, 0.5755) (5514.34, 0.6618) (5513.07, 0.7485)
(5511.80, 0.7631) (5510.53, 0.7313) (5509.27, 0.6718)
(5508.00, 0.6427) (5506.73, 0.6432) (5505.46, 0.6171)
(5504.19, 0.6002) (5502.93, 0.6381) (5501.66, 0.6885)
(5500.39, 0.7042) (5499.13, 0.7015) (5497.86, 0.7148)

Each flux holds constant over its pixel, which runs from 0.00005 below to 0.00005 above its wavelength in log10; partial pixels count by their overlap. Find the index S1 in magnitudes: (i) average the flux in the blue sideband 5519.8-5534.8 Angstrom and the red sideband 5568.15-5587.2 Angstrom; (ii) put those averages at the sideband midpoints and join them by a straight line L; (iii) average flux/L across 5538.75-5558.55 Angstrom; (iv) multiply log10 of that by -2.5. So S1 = 0.14 mag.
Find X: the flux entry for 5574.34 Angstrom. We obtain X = 0.6796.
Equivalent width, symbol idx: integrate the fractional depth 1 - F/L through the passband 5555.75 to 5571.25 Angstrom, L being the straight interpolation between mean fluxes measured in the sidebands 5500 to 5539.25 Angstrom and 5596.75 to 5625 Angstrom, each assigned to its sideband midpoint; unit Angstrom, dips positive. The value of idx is 0.7 Angstrom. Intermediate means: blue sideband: 0.643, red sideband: 0.692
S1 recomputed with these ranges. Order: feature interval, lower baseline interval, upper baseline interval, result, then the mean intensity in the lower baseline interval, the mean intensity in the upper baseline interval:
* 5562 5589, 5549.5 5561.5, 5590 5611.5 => 0.02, 0.62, 0.677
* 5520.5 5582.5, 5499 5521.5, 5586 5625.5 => 0.09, 0.647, 0.687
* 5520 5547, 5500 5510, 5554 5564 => 0.08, 0.65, 0.649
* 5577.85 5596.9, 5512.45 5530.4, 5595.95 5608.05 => 0.04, 0.644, 0.686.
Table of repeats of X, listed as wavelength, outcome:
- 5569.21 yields 0.5411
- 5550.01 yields 0.5789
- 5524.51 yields 0.6818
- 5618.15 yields 0.7622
